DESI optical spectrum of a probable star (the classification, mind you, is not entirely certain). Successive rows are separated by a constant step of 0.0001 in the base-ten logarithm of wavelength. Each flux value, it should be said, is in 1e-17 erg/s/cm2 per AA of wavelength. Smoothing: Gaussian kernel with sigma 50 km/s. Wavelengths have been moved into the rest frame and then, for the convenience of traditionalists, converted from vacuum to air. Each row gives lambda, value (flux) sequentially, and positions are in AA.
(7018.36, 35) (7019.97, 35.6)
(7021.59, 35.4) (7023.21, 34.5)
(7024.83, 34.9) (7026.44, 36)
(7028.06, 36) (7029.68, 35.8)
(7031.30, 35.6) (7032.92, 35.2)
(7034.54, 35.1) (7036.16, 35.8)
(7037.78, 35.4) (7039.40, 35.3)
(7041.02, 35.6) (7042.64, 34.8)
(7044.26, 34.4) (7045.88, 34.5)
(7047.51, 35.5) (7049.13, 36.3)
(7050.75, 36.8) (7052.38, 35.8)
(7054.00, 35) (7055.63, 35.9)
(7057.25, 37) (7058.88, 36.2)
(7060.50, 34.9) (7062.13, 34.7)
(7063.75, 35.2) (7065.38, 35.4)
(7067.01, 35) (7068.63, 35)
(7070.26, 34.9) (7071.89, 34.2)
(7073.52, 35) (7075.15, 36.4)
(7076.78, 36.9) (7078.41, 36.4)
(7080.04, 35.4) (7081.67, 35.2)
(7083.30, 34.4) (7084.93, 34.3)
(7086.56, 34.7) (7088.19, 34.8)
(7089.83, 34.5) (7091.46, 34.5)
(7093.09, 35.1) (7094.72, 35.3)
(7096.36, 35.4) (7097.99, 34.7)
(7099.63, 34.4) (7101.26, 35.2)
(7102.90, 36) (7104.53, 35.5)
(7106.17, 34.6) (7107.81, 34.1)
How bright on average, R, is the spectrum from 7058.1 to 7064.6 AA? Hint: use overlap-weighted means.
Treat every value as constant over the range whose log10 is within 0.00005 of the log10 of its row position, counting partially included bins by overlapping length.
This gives 35.3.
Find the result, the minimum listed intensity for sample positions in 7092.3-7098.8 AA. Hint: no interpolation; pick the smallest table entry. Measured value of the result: 34.7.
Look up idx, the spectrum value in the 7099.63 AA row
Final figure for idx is 34.4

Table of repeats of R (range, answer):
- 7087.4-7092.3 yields 34.6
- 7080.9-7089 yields 34.7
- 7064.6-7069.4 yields 35.2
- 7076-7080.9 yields 36.2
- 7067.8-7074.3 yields 34.8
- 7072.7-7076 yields 35.7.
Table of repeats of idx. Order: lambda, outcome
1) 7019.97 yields 35.6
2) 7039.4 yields 35.3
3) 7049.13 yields 36.3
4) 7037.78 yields 35.4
